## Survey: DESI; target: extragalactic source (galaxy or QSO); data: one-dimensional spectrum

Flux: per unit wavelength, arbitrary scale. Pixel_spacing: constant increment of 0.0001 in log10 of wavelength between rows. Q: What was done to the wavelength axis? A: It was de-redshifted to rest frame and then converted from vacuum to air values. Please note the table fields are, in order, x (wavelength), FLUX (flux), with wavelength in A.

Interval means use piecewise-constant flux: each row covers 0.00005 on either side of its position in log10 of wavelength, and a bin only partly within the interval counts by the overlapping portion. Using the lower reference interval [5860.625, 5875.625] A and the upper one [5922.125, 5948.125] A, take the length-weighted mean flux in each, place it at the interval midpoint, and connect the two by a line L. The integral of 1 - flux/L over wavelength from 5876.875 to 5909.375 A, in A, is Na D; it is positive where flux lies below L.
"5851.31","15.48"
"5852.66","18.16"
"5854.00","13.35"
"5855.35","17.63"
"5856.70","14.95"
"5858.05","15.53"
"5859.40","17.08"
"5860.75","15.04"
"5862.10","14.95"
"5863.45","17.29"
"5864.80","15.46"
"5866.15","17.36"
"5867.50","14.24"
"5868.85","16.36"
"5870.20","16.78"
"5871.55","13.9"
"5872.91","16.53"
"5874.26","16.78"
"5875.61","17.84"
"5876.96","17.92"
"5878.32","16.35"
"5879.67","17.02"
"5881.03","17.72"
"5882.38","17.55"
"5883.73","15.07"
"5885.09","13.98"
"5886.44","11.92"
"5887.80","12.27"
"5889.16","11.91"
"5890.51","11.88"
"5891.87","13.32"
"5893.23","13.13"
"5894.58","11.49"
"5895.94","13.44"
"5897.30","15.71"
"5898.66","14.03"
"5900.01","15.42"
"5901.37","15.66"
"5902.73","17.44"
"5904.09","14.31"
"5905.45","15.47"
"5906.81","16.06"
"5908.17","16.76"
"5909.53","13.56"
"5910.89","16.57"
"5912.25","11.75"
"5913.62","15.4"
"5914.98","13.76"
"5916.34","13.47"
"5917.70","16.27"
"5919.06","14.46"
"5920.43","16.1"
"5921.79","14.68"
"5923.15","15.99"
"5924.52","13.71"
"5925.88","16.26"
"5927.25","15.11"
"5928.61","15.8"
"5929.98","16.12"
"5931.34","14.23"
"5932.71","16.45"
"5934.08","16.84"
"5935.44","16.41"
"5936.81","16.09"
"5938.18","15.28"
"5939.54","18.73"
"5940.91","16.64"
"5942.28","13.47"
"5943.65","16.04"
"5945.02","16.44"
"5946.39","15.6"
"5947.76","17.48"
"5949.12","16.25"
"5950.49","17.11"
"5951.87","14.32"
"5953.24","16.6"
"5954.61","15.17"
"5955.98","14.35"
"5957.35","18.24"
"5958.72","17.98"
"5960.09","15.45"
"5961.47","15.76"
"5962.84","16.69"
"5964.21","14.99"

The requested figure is 2.5 A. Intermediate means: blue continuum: 16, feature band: 14.7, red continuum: 15.9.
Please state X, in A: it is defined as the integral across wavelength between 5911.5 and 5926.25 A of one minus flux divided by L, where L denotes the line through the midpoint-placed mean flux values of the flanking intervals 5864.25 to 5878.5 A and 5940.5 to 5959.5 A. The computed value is 1.4 A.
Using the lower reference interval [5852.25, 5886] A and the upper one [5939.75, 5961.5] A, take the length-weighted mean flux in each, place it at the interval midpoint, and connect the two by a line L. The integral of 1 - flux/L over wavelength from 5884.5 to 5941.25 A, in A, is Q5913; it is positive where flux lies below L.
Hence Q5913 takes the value 4.5 A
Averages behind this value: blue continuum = 16.2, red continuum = 16.1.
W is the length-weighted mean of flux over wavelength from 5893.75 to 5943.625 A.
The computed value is 15.3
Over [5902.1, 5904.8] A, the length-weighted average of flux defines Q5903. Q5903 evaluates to 15.8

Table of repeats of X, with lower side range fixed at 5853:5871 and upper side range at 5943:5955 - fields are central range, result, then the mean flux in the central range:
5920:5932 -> 0.6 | 15.3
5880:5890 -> 1.0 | 14.4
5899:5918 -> 1.1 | 15.1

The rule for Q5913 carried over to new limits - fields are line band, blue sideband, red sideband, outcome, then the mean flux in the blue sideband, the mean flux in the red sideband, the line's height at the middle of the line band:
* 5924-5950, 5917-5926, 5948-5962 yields -0.44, 15.3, 16.2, 15.7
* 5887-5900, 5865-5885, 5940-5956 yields 2.52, 16.4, 15.9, 16.3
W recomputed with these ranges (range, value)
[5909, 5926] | 14.7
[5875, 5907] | 14.8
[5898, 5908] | 15.6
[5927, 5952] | 16.1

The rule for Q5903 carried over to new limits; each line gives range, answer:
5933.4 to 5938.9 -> 16.2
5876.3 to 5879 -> 17.1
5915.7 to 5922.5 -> 15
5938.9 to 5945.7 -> 16.2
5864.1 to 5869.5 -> 15.9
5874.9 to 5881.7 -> 17.4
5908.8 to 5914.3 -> 14.3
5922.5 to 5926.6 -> 15.3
